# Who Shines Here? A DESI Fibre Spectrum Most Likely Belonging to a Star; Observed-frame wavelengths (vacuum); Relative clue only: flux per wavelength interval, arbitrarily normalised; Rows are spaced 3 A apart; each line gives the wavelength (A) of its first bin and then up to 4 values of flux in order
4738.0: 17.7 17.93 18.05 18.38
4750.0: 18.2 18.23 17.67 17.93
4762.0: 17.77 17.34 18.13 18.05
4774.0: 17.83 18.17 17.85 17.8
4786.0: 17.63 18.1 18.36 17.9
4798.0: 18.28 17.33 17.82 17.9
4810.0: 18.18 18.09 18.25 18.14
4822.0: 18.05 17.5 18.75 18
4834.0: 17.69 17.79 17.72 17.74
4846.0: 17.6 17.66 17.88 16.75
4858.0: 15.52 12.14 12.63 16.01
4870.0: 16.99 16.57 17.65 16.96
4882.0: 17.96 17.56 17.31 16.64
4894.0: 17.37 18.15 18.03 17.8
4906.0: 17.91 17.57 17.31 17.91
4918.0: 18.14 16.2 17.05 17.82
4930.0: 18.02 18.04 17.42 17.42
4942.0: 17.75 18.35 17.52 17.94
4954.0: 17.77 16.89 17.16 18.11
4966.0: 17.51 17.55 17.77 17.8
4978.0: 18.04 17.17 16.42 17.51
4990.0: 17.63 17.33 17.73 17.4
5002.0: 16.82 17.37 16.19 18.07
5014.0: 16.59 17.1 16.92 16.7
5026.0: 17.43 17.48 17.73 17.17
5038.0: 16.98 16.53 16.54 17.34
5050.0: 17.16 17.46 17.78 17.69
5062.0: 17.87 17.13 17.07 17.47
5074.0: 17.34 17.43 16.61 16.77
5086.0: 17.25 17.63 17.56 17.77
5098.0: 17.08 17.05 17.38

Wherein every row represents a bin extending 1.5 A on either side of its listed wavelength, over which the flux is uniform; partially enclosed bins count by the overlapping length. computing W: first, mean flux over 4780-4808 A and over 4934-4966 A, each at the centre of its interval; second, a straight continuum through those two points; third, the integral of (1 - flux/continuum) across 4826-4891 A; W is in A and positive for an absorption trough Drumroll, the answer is 3.26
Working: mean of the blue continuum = 17.9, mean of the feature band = 16.9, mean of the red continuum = 17.6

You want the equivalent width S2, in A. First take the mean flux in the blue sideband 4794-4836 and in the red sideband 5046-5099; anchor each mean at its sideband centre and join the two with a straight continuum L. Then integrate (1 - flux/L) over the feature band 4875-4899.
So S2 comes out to 0.5 A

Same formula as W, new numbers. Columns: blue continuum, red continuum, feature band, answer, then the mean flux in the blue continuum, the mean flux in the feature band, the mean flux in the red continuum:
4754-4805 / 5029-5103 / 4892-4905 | -0.12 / 17.9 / 17.8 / 17.3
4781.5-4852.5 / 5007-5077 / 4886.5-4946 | 0.03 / 17.9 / 17.6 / 17.2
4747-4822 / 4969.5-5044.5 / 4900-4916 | -0.15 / 18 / 17.7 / 17.2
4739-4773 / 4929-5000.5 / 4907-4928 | 0.29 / 18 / 17.4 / 17.6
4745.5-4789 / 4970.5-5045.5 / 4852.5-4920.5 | 2.75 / 17.9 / 16.9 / 17.2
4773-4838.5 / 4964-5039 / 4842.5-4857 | 0.31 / 18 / 17.4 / 17.3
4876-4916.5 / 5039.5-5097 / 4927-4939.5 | -0.18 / 17.6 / 17.8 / 17.3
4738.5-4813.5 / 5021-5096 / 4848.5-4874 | 2.93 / 18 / 15.7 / 17.3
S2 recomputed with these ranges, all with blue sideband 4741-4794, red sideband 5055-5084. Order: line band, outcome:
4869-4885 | 0.4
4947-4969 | 0.0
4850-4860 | 0.7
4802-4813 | 0.0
